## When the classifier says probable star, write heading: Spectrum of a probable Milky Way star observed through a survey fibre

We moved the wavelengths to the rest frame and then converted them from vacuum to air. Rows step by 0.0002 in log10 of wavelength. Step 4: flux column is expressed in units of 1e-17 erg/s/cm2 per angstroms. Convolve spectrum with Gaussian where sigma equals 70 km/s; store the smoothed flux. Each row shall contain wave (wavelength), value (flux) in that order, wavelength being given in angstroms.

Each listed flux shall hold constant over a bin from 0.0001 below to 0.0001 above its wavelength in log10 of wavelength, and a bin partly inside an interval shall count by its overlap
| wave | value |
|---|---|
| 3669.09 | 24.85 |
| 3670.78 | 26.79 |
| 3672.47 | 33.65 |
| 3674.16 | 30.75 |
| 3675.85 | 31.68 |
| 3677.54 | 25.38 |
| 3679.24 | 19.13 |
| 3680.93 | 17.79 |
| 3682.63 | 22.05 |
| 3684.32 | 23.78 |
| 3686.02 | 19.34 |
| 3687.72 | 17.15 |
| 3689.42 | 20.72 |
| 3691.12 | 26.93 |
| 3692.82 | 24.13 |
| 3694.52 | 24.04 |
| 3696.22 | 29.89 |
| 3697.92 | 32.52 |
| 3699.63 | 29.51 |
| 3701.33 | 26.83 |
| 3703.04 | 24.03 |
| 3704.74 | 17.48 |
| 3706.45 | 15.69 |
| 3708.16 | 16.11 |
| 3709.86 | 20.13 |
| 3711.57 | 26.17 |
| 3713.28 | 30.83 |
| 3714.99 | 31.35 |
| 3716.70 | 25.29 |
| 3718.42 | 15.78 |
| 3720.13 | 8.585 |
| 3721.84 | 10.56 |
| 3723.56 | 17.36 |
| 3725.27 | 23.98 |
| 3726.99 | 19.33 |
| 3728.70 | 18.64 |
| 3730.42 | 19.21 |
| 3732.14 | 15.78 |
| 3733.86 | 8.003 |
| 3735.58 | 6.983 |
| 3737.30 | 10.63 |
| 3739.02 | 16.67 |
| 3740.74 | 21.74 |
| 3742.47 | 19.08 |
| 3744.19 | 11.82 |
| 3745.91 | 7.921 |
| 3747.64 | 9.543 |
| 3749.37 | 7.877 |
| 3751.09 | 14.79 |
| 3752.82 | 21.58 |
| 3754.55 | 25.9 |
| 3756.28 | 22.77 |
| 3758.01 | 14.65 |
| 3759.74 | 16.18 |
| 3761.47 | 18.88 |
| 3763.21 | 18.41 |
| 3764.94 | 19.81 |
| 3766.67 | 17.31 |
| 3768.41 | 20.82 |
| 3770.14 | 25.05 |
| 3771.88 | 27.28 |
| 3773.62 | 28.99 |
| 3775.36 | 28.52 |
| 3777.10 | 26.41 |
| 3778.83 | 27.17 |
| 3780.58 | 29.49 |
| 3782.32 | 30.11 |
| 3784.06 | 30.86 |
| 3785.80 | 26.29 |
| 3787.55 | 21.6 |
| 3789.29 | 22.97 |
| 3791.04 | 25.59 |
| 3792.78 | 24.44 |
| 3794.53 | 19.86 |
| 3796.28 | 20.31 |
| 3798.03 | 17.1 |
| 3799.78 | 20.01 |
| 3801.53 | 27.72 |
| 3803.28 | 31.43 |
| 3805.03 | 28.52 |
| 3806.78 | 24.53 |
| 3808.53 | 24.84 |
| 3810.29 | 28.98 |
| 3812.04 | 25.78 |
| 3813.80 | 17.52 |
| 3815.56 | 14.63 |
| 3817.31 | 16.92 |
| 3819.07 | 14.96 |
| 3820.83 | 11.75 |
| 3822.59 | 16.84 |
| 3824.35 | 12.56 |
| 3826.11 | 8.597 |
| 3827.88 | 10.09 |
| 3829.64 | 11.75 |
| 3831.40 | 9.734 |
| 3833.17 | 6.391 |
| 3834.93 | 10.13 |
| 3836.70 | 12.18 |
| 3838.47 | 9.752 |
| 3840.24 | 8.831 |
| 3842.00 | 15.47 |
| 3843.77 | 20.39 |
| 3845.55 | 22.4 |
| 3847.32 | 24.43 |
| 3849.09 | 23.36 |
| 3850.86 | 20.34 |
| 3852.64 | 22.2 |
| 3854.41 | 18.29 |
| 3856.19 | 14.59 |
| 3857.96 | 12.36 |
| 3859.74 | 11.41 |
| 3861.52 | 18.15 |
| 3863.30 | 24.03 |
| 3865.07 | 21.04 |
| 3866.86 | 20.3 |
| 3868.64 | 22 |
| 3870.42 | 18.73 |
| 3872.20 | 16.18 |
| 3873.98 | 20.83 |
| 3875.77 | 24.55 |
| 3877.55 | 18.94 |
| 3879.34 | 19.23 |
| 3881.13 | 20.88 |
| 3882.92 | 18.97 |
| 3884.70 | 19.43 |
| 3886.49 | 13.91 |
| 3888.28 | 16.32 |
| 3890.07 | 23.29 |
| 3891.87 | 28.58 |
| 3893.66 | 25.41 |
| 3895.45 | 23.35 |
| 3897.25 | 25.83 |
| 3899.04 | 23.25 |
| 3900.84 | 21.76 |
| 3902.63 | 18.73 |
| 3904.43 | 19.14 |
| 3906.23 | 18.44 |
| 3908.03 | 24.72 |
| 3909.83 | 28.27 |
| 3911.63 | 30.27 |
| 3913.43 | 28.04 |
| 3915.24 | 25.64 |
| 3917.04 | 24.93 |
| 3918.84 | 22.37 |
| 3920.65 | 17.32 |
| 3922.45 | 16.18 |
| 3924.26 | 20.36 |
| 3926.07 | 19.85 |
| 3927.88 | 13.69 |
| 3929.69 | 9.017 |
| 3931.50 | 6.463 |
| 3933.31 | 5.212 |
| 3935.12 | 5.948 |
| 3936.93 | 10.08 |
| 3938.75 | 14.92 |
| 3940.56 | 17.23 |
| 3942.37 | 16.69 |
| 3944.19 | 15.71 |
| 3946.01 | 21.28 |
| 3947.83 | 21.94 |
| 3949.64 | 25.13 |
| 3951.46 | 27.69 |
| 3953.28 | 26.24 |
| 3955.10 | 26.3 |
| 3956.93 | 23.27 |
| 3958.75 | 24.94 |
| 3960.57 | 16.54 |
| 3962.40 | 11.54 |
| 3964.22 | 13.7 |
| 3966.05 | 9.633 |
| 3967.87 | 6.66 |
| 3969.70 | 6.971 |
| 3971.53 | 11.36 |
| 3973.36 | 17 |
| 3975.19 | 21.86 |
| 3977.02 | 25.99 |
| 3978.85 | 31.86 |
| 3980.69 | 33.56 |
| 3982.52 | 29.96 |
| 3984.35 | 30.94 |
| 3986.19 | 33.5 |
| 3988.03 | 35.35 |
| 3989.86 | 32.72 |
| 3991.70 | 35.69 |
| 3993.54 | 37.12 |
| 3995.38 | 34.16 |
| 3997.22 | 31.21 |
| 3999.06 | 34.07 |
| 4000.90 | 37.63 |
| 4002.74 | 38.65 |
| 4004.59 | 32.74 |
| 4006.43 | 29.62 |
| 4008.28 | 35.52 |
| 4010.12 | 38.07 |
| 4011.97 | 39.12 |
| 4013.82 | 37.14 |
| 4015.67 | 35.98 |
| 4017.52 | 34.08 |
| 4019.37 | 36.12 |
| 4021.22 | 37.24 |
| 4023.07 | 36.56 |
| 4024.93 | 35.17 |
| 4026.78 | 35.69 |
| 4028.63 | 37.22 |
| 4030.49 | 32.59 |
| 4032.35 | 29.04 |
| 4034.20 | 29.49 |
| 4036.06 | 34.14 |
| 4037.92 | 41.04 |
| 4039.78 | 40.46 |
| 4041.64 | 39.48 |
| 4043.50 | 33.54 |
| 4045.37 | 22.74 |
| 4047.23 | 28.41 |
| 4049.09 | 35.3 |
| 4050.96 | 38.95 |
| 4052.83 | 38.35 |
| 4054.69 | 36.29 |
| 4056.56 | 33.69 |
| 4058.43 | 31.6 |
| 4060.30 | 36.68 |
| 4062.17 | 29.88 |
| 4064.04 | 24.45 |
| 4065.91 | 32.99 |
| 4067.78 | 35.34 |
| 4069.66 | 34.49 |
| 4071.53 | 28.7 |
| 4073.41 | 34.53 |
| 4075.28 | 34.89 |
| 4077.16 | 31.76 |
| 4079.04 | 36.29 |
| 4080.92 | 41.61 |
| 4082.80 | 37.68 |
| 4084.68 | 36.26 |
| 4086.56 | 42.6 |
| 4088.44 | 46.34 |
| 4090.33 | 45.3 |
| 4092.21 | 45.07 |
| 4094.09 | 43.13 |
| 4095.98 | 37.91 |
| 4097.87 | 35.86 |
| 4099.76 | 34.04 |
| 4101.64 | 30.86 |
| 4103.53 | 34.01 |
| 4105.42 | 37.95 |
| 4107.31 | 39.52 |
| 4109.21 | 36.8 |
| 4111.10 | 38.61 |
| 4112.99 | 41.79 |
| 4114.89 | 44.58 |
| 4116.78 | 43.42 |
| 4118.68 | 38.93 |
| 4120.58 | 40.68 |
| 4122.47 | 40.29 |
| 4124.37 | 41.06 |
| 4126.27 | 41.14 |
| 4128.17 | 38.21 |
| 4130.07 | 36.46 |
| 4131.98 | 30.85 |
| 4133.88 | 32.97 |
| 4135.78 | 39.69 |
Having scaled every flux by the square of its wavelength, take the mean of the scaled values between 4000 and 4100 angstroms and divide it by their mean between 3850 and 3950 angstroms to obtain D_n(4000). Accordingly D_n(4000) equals 2.0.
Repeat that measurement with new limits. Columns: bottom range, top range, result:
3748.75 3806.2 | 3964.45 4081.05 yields 1.57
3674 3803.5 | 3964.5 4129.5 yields 1.90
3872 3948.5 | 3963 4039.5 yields 1.66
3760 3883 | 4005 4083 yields 1.94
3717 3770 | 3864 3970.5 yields 1.29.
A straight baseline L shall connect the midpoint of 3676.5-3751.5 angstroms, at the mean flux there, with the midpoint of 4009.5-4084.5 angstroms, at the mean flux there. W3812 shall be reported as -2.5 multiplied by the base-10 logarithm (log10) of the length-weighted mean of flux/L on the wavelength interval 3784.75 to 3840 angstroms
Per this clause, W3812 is 0.272 mag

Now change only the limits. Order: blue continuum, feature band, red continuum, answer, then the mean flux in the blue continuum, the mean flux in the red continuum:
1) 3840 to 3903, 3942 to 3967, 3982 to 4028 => 0.408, 20.1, 35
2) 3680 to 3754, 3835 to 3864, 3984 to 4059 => 0.455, 19.3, 34.8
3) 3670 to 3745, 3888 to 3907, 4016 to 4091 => 0.274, 21.2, 35.1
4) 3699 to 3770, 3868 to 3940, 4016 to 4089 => 0.350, 18.2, 34.9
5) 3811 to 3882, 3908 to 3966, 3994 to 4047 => 0.344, 16.8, 34.9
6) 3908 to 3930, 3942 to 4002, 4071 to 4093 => 0.121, 21.8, 38.6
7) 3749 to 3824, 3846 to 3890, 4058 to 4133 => 0.332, 22.2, 37.4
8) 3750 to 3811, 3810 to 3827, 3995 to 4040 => 0.474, 23.6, 35.2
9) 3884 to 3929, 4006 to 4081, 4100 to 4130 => -0.046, 21.9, 39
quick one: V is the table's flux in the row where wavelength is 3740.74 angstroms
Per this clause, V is 21.74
